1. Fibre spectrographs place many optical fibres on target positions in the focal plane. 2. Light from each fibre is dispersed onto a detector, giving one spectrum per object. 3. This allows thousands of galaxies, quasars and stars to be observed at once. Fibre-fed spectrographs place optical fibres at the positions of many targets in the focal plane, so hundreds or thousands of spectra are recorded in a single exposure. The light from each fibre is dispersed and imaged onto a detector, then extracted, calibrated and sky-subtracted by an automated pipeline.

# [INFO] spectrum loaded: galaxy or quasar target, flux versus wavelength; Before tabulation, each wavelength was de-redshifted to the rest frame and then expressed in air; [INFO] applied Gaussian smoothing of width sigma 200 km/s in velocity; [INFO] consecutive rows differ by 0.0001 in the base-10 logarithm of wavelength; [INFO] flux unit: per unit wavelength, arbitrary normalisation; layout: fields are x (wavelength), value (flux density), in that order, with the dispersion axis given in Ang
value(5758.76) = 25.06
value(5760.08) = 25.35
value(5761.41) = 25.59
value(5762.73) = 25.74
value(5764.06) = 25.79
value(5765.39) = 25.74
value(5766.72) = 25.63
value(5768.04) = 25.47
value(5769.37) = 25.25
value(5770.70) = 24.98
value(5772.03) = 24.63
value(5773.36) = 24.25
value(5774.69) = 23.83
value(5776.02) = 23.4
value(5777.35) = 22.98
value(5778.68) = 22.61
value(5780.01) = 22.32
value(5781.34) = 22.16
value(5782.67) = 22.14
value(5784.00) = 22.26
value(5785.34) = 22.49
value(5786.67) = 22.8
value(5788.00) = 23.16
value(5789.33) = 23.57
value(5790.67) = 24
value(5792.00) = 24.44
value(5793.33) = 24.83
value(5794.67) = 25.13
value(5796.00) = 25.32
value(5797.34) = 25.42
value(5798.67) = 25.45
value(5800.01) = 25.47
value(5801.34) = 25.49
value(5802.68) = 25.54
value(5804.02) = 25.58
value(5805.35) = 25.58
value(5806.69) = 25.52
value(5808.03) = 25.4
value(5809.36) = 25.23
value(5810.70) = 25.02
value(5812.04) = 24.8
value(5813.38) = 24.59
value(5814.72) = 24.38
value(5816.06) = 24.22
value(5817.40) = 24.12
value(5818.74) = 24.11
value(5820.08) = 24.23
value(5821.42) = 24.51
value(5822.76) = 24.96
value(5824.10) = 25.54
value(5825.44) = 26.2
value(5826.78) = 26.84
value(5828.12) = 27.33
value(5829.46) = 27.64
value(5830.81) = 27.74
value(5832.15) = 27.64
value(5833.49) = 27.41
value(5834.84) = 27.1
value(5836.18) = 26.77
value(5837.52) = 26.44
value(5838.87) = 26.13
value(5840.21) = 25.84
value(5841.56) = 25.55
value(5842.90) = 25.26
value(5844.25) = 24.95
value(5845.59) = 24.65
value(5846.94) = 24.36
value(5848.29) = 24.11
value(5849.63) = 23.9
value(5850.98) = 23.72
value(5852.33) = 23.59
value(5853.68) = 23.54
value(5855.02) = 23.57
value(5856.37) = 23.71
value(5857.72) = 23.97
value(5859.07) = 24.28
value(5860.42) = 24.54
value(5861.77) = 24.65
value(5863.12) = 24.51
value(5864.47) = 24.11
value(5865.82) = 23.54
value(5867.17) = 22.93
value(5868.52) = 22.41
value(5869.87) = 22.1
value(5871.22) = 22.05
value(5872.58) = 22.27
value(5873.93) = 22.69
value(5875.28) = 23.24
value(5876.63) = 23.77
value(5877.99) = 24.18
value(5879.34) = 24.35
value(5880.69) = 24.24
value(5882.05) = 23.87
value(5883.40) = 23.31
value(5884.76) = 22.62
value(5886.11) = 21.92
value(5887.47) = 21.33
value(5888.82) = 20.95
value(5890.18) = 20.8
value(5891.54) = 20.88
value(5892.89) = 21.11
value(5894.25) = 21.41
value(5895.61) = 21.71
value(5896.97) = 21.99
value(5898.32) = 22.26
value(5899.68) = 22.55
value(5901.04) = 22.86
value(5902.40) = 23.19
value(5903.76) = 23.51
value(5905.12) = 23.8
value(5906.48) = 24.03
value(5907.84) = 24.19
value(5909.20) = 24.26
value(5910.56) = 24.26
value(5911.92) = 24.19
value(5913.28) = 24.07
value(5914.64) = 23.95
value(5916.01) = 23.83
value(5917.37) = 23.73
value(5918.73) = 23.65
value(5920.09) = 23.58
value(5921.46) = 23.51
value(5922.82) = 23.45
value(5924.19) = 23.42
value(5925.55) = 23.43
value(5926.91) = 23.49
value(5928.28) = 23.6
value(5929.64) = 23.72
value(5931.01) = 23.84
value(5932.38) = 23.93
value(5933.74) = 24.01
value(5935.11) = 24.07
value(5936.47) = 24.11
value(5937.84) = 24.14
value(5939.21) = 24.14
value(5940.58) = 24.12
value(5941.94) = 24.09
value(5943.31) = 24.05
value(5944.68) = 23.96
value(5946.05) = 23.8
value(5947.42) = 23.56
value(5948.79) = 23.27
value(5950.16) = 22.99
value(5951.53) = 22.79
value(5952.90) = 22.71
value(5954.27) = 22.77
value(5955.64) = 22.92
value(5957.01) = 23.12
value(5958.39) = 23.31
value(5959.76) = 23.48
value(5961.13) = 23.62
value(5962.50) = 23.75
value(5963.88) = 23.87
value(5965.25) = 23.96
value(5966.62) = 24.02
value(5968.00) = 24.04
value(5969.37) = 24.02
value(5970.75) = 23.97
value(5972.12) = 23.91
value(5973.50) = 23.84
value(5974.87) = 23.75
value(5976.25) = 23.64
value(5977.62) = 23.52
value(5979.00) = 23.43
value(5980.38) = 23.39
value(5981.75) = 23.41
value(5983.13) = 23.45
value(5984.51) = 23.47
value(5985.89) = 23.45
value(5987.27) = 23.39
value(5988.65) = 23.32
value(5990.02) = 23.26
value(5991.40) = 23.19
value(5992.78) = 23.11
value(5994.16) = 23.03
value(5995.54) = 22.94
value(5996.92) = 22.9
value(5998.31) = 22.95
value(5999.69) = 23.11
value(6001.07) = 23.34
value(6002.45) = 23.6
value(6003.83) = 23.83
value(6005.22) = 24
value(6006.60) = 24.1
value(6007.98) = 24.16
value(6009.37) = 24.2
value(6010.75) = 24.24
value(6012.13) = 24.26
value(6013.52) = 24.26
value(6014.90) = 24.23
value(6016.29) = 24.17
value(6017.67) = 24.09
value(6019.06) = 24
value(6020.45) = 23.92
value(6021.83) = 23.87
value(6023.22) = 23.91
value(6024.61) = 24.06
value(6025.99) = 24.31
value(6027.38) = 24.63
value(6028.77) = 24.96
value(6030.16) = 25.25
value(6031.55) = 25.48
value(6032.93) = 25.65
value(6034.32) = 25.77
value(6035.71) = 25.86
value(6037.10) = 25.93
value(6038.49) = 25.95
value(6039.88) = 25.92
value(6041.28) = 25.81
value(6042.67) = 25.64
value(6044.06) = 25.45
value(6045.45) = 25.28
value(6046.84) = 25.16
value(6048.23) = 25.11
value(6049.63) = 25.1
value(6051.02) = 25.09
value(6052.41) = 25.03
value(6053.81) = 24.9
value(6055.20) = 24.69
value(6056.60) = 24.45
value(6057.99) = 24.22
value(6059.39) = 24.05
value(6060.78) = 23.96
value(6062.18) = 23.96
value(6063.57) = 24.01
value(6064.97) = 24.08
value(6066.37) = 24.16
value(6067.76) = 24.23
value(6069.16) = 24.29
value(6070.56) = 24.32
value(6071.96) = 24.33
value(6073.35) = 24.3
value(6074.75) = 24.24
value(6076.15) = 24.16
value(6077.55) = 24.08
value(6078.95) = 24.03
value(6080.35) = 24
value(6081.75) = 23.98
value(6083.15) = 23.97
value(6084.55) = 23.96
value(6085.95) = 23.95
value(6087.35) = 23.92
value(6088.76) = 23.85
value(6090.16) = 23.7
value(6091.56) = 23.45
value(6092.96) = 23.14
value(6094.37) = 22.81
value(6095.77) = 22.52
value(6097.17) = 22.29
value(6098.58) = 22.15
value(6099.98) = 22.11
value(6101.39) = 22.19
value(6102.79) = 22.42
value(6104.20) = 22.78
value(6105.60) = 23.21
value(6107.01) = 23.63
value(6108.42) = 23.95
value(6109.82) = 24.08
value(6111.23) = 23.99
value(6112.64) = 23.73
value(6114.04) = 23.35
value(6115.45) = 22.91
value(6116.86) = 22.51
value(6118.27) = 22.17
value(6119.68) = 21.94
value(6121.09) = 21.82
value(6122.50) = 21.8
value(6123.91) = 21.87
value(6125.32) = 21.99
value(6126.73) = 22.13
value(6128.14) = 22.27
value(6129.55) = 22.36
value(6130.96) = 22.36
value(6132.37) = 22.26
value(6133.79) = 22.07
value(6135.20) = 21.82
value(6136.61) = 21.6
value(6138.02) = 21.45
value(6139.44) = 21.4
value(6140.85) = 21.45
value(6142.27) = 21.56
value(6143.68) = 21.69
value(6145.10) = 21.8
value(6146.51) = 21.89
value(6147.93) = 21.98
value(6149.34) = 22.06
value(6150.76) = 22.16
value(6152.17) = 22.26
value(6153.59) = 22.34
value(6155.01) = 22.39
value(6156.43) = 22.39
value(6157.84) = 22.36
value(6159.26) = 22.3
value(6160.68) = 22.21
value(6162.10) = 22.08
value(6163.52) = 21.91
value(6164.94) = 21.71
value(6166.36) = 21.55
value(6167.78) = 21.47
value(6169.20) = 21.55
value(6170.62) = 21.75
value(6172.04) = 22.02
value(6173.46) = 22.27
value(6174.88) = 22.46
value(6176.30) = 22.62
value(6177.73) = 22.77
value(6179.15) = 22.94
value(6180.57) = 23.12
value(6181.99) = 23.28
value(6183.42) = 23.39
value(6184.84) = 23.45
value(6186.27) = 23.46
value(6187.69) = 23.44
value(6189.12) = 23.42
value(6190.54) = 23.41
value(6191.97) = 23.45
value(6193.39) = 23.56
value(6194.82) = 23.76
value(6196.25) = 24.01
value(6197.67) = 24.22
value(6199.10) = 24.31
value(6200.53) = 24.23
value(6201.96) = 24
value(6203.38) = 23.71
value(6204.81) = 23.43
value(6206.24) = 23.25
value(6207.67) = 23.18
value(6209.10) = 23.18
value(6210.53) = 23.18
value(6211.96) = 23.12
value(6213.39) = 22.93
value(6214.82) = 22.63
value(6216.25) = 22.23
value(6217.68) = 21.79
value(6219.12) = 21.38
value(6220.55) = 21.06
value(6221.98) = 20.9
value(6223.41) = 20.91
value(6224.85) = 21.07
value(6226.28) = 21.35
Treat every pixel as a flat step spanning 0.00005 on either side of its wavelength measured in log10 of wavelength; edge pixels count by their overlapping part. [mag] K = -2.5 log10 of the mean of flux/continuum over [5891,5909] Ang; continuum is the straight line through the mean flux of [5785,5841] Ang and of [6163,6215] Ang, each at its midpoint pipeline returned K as 0.10 mag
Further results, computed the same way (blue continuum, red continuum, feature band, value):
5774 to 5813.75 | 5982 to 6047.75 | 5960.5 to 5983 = 0.02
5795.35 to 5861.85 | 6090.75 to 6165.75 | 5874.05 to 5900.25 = 0.10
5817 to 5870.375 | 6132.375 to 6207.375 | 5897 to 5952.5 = 0.03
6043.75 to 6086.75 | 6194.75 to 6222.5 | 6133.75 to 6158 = 0.08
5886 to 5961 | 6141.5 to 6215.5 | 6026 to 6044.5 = -0.11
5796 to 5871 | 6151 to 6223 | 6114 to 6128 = 0.05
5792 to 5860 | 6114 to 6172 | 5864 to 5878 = 0.08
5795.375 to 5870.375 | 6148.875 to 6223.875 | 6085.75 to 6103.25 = 0.02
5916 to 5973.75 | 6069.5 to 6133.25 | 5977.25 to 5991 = 0.01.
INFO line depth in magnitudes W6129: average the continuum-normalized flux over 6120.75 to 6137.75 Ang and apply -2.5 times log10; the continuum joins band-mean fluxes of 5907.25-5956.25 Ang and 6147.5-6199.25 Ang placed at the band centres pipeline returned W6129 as 0.04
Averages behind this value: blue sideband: 23.7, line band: 22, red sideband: 22.7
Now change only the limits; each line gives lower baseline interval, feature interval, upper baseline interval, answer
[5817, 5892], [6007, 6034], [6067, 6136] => -0.04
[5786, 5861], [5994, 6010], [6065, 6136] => 0.02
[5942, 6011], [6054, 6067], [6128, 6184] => -0.06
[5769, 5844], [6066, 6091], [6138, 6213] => -0.04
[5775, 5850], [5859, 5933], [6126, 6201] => 0.05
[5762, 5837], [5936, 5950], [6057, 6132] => 0.01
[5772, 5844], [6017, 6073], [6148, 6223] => -0.06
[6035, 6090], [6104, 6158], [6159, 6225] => 0.06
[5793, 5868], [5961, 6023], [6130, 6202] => 0.01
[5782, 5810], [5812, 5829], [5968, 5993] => -0.03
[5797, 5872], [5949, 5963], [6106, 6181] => 0.03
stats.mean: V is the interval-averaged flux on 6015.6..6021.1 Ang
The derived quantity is 24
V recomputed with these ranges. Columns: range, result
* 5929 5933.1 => 23.8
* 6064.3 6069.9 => 24.2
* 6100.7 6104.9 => 22.5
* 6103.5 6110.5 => 23.5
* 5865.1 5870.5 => 22.8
